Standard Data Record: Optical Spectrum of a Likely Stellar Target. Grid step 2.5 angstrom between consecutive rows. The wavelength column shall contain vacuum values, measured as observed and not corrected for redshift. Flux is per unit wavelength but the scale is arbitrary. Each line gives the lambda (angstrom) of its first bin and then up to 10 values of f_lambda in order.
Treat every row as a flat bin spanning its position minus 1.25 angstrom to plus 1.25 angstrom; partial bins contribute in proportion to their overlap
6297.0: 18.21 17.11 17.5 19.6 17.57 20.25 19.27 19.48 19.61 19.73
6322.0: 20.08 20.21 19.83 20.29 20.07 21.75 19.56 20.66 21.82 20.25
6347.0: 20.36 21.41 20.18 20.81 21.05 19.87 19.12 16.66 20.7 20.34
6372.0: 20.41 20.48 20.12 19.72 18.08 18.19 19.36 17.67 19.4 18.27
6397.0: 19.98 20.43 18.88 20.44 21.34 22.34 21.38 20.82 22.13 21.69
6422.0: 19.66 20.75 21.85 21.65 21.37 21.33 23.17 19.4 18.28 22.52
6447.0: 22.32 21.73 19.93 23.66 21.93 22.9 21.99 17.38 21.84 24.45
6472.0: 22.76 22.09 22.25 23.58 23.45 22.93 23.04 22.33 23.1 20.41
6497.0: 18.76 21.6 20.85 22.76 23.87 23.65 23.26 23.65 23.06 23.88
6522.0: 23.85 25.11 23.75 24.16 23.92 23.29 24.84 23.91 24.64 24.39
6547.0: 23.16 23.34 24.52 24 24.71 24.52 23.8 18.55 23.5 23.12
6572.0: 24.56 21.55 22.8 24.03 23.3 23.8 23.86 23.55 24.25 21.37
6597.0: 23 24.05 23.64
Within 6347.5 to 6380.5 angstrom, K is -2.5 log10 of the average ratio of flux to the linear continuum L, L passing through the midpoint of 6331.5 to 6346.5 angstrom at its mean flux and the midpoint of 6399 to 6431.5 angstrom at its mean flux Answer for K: 0.039 mag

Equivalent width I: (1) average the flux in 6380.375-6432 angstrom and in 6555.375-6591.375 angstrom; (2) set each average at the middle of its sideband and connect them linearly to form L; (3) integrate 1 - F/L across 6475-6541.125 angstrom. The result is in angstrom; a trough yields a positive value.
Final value -2.83 angstrom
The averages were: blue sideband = 20.2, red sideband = 23.3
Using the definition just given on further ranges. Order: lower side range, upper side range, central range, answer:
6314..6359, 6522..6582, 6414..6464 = 1.2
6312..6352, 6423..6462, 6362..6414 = 3.0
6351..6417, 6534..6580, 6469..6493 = -1.1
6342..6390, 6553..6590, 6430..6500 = -1.0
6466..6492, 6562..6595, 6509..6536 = -1.0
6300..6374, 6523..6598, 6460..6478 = 0.2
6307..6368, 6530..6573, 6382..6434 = 2.3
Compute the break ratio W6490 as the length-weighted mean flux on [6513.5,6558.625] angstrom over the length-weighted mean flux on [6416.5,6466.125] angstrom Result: 1.13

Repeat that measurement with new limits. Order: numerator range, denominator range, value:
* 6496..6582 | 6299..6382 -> 1.17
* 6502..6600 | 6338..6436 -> 1.16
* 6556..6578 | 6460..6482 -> 1.04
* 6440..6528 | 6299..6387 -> 1.13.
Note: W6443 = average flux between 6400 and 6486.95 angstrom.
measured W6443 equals 21.6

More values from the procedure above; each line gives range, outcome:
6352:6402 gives 19.5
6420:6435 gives 21.1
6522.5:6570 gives 23.8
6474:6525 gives 22.7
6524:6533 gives 24.2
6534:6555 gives 24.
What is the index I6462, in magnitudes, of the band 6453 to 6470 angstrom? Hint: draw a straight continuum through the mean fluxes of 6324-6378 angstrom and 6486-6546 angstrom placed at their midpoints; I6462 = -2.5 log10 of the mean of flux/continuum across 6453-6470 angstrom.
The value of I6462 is 0.02 mag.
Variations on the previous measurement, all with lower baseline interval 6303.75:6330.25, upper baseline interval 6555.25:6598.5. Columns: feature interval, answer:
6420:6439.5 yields -0.01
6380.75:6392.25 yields 0.12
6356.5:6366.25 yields 0.06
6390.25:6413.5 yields 0.03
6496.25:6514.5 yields 0.00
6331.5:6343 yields -0.05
